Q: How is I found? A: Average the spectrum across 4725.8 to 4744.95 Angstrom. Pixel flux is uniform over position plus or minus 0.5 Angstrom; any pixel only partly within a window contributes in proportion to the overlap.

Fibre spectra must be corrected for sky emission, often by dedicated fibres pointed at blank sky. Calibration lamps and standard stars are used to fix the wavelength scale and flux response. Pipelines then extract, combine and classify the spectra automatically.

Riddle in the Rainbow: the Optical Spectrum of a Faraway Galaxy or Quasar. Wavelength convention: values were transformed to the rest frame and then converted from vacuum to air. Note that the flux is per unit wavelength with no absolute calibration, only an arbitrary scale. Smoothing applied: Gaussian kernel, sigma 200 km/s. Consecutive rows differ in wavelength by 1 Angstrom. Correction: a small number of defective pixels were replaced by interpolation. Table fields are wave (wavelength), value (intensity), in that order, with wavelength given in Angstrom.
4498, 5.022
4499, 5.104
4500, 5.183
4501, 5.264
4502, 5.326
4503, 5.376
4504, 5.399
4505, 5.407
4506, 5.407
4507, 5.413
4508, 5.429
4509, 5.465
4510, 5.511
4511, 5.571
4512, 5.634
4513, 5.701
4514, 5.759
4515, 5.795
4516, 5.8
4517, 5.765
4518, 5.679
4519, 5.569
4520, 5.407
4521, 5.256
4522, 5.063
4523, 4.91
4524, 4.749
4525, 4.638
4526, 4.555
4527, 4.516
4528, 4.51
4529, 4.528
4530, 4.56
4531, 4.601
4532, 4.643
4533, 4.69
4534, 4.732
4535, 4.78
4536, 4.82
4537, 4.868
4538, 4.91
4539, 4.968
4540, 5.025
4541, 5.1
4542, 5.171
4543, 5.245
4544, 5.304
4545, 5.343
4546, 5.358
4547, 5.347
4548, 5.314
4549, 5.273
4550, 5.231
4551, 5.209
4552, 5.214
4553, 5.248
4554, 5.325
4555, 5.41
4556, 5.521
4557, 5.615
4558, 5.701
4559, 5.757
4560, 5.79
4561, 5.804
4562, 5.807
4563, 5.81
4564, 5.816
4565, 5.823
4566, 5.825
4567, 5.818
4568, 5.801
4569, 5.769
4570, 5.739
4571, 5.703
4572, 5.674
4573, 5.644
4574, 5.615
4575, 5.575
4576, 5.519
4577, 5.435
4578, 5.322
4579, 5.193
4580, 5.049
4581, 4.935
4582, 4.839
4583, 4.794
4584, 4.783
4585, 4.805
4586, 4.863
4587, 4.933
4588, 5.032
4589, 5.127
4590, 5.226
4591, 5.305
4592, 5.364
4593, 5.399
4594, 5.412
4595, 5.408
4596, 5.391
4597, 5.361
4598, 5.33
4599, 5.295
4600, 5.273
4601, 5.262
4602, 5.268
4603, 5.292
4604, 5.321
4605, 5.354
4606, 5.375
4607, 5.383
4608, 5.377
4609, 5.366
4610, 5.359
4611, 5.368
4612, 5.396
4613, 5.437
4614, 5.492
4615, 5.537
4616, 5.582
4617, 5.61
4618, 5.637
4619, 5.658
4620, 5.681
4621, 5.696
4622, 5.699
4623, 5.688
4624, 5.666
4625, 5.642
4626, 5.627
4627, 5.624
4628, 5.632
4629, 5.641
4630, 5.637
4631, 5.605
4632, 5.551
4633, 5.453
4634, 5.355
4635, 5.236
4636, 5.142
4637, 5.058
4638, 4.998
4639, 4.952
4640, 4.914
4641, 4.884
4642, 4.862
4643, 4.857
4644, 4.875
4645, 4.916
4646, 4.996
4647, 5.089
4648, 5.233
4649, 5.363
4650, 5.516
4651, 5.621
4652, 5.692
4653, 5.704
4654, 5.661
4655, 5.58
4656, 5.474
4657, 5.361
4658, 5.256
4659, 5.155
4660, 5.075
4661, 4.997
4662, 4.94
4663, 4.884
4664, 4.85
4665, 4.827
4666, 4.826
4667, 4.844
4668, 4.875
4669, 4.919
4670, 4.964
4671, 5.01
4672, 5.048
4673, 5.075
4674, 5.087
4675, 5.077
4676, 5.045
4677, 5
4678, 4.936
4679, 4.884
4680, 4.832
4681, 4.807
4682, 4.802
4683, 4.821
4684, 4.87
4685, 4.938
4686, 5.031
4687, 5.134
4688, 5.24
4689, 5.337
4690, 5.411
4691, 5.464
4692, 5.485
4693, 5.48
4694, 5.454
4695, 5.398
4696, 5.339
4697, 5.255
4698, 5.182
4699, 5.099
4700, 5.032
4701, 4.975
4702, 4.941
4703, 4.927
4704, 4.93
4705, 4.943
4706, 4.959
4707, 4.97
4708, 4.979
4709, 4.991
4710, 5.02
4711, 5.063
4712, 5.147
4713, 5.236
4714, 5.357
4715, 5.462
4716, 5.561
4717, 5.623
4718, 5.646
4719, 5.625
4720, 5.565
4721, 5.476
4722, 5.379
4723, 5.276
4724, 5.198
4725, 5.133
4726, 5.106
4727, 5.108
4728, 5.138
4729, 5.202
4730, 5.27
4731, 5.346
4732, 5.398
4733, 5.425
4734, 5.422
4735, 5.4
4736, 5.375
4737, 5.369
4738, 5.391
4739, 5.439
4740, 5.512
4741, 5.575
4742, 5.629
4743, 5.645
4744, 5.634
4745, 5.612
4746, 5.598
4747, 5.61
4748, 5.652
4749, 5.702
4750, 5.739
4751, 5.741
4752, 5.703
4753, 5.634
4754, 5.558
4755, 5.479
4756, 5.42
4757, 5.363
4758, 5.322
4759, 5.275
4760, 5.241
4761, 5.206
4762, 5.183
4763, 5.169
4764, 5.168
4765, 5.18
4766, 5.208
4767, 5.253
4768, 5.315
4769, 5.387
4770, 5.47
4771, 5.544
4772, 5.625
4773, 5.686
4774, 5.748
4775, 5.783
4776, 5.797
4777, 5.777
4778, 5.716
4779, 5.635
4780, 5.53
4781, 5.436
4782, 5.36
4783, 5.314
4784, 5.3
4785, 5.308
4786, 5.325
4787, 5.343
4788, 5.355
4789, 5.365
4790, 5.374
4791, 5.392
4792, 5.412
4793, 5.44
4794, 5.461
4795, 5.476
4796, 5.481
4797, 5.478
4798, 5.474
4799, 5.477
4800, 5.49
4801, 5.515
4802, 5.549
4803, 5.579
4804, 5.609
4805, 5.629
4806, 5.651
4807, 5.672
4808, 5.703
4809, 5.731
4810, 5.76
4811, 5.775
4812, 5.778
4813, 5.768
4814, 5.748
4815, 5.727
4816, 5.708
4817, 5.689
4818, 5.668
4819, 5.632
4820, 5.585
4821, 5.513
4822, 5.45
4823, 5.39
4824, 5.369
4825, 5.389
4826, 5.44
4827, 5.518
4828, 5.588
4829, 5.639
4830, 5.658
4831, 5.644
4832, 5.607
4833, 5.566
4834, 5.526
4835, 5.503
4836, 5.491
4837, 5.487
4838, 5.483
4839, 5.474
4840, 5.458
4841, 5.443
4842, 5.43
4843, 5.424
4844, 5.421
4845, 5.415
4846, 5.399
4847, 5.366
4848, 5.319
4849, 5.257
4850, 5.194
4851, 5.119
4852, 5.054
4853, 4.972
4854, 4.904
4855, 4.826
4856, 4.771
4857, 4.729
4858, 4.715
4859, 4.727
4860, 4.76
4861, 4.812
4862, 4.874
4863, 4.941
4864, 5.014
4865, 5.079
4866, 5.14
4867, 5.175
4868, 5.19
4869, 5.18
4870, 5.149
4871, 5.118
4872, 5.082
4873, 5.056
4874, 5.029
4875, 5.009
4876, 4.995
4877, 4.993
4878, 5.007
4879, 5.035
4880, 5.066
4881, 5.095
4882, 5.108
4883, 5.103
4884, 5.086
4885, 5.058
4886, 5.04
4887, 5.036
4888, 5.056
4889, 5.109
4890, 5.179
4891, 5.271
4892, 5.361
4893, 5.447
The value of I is 5.4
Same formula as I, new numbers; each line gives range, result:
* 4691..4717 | 5.18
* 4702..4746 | 5.31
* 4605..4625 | 5.53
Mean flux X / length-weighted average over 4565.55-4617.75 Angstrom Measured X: 5.35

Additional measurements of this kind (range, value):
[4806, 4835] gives 5.61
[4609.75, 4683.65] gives 5.24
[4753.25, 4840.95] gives 5.5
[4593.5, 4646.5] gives 5.37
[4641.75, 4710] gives 5.11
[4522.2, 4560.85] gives 5.07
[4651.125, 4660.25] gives 5.46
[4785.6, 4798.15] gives 5.41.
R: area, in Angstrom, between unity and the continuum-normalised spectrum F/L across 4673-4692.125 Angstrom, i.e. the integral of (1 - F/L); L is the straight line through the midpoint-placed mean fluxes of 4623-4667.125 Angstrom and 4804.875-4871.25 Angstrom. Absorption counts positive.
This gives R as 0.8 Angstrom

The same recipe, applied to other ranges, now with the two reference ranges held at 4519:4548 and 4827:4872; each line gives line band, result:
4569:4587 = -1.07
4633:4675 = -0.66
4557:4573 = -2.59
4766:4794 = -1.69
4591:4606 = -1.03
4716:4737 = -1.01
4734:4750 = -1.30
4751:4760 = -0.58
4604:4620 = -1.46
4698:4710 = 0.25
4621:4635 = -1.59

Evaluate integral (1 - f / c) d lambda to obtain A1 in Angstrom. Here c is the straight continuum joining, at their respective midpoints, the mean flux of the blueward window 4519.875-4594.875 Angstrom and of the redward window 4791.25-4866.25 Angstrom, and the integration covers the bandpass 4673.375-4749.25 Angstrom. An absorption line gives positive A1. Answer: 1.0 Angstrom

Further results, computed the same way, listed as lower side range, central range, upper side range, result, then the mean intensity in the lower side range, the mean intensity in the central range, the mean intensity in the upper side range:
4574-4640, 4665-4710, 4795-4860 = 2.7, 5.35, 5.06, 5.44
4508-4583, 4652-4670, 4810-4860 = 0.7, 5.31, 5.14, 5.4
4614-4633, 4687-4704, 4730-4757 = 1.0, 5.63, 5.24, 5.53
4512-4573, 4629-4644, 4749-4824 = 0.5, 5.3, 5.18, 5.51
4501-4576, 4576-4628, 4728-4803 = 0.2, 5.33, 5.34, 5.46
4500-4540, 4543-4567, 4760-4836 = -1.5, 5.15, 5.52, 5.51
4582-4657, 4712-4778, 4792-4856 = -0.2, 5.33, 5.45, 5.49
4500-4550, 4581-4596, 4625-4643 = 0.4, 5.17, 5.1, 5.3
